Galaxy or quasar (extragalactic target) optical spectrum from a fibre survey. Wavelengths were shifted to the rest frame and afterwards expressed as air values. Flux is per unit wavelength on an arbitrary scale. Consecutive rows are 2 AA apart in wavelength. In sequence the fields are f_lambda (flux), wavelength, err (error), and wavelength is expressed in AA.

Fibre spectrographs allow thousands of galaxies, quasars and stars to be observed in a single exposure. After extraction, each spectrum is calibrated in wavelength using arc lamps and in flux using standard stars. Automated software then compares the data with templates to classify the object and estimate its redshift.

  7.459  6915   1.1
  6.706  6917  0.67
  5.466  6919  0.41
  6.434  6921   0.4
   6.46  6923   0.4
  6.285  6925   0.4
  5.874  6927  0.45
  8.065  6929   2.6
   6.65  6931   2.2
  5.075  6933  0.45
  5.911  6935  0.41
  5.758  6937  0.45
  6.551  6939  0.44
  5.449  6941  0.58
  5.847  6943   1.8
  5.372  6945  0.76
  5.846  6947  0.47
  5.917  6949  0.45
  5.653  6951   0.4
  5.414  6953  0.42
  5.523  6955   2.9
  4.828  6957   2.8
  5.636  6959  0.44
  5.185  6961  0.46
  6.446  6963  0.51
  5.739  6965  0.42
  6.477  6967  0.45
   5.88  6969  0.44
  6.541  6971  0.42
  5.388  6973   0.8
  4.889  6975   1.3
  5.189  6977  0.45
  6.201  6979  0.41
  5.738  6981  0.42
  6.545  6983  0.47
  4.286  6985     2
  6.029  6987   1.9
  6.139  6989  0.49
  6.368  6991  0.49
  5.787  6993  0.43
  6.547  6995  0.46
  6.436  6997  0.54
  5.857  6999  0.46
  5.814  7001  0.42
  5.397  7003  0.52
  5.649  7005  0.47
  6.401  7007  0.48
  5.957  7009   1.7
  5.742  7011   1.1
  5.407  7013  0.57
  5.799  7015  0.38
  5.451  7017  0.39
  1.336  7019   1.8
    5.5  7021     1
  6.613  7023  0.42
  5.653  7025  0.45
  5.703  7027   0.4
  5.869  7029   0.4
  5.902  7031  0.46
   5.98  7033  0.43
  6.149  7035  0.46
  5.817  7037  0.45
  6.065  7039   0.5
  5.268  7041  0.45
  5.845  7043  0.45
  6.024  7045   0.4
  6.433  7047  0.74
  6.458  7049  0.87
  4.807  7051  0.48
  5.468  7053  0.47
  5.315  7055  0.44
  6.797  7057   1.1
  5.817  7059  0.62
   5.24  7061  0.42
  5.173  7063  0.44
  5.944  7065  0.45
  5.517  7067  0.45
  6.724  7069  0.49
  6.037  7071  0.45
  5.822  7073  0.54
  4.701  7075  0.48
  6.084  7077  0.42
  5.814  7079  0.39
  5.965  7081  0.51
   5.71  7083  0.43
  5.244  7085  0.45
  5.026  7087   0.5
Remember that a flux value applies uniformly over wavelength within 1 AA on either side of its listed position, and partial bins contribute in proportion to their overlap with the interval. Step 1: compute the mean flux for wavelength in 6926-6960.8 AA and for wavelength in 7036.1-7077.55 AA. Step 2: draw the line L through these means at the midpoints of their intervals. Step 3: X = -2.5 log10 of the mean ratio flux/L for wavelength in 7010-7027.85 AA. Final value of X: 0.11 mag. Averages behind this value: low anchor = 5.83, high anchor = 5.78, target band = 5.24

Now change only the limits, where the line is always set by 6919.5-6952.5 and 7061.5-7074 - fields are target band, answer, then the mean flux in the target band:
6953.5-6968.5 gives 0.060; 5.69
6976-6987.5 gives 0.062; 5.65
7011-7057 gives 0.053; 5.61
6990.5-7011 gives -0.009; 6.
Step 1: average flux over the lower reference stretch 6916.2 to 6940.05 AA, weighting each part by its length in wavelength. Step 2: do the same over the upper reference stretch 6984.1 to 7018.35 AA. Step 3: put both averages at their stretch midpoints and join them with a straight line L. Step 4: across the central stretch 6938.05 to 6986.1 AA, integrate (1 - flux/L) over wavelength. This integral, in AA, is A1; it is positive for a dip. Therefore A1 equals 2.8 AA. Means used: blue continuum 6.26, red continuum 5.79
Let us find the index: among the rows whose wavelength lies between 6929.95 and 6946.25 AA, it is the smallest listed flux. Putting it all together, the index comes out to 5.075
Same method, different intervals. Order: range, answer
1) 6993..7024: 1.336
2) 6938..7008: 4.286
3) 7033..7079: 4.701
